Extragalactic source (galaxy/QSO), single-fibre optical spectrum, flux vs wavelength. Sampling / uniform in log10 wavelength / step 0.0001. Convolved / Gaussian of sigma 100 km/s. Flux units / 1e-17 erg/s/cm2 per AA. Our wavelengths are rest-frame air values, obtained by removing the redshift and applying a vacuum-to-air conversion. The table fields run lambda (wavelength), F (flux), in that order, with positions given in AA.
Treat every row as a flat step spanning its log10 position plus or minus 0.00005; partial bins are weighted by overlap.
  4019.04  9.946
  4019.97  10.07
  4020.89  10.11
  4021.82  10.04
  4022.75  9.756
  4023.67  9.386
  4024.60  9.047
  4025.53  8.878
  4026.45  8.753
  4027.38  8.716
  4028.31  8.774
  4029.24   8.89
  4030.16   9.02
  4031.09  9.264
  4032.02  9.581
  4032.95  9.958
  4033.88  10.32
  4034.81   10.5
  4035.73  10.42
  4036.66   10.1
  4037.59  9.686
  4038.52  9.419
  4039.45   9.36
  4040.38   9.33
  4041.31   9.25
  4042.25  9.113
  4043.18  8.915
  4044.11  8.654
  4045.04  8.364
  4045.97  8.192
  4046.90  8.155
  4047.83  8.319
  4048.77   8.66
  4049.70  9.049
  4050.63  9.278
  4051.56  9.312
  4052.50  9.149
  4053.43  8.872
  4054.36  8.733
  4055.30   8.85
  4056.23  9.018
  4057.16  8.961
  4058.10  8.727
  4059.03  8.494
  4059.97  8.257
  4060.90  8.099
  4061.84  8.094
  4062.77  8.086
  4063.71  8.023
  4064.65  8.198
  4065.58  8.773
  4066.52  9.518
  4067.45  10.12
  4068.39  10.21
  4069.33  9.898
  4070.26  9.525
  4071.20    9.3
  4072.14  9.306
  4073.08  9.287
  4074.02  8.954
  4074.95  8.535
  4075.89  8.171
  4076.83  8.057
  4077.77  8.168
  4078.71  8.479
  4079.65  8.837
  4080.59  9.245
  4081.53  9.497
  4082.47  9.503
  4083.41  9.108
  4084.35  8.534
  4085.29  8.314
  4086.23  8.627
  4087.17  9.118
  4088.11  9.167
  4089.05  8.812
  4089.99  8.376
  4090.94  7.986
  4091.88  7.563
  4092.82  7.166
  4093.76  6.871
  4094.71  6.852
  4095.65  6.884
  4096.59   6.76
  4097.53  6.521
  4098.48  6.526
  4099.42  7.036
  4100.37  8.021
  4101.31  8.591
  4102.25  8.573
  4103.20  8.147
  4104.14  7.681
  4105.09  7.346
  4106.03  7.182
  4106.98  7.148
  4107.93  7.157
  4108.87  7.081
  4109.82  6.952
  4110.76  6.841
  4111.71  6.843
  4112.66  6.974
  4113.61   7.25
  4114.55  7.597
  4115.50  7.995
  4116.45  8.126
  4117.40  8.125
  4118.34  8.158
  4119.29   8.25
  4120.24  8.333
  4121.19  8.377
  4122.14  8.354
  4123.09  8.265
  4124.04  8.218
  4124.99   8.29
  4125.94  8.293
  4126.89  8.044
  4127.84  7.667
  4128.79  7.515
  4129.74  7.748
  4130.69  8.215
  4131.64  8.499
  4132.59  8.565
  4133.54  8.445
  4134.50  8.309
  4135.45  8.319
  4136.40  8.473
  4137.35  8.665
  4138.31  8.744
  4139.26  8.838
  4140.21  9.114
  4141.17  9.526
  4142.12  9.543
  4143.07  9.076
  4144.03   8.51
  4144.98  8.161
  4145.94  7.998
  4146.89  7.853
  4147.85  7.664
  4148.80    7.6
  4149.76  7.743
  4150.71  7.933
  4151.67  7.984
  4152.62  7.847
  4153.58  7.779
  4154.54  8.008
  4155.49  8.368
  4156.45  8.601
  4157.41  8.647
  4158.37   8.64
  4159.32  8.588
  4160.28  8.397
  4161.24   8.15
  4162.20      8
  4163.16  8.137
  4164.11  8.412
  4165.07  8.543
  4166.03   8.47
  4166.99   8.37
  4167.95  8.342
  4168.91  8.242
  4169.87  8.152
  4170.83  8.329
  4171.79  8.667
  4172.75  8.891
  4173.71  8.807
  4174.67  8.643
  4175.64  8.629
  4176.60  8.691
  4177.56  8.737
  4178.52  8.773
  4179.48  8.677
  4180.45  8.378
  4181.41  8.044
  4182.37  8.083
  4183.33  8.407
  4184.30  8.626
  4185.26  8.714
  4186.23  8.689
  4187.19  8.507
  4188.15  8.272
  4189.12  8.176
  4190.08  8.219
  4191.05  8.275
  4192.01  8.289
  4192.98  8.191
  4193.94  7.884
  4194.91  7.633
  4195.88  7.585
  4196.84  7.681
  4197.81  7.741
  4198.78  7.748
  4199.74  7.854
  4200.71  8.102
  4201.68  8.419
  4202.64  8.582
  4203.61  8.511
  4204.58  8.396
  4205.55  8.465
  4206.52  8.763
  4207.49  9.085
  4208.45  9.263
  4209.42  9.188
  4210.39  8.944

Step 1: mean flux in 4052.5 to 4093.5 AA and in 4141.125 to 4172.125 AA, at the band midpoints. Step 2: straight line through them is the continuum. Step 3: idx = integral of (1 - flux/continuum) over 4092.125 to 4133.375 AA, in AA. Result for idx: 4.2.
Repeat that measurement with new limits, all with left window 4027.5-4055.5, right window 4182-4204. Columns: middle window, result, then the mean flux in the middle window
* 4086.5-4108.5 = 2.94 AA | 7.64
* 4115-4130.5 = 0.96 AA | 8.11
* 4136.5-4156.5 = 0.31 AA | 8.36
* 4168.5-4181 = -0.43 AA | 8.58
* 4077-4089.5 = 0.06 AA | 8.86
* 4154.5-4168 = 0.00 AA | 8.39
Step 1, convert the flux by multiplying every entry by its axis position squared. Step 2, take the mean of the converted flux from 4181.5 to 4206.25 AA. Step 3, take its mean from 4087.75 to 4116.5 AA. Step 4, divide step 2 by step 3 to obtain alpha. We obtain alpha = 1.15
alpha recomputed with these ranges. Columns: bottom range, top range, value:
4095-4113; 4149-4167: 1.16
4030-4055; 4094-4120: 0.83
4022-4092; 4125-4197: 0.98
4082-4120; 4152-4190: 1.12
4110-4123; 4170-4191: 1.13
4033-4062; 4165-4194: 1.00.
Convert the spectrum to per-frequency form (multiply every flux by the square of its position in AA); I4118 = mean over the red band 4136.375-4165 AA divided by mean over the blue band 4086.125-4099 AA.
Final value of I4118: 1.1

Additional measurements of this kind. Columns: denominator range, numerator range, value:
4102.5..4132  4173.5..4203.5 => 1.10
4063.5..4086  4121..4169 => 0.96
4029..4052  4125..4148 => 0.95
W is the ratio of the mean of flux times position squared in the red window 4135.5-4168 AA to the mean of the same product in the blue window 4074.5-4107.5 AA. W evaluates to 1.07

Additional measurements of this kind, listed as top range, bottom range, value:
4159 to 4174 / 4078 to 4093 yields 1.01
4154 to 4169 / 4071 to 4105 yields 1.06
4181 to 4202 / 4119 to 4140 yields 1.01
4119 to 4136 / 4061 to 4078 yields 0.95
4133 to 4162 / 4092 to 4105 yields 1.17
